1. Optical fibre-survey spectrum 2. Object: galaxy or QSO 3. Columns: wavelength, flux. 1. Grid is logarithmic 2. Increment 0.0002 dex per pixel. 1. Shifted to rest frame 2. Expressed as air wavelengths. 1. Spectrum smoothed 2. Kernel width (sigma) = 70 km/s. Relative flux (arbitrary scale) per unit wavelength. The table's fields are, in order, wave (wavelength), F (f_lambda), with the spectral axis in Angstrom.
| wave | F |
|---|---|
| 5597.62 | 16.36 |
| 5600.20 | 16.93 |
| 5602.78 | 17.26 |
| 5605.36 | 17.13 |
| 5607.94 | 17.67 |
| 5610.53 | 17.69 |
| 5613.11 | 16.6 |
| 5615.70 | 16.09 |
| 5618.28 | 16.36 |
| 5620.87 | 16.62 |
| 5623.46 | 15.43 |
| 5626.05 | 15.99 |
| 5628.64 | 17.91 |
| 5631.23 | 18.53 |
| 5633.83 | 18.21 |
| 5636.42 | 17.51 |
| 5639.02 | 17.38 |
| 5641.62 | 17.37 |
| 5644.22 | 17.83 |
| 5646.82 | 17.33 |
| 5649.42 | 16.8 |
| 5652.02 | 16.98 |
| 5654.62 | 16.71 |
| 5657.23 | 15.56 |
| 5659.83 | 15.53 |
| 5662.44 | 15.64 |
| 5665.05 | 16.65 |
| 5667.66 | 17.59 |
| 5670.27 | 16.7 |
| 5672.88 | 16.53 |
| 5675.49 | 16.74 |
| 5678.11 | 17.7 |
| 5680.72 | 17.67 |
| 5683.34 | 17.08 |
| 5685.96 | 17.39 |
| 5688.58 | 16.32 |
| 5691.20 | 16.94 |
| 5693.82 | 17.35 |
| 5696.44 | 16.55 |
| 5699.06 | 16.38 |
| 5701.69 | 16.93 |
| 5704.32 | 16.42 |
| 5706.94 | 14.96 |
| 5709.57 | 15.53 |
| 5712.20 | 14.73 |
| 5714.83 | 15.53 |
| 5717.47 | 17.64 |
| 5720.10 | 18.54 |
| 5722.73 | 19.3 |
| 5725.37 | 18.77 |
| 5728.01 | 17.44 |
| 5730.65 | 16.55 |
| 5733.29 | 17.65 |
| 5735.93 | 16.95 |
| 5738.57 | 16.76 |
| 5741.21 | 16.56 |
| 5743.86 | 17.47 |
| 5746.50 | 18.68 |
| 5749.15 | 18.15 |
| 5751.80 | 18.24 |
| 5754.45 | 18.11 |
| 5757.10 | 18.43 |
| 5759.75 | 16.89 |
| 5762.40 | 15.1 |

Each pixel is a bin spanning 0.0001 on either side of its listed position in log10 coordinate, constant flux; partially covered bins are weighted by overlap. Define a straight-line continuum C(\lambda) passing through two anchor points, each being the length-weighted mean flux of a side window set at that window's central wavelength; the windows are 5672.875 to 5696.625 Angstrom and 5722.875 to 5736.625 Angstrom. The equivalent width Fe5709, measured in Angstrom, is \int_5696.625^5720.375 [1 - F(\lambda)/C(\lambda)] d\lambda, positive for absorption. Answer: 1.6 Angstrom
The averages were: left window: 17.1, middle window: 16.2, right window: 17.6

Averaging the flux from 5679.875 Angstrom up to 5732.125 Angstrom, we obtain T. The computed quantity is 16.9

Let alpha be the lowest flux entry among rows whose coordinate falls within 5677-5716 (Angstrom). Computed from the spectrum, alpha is 14.73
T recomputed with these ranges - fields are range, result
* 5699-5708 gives 16.2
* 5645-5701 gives 16.8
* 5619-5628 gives 16.2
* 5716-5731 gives 18.1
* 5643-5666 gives 16.6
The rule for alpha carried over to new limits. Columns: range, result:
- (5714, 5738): 15.53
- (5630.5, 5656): 16.71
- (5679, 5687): 17.08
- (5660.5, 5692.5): 15.64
